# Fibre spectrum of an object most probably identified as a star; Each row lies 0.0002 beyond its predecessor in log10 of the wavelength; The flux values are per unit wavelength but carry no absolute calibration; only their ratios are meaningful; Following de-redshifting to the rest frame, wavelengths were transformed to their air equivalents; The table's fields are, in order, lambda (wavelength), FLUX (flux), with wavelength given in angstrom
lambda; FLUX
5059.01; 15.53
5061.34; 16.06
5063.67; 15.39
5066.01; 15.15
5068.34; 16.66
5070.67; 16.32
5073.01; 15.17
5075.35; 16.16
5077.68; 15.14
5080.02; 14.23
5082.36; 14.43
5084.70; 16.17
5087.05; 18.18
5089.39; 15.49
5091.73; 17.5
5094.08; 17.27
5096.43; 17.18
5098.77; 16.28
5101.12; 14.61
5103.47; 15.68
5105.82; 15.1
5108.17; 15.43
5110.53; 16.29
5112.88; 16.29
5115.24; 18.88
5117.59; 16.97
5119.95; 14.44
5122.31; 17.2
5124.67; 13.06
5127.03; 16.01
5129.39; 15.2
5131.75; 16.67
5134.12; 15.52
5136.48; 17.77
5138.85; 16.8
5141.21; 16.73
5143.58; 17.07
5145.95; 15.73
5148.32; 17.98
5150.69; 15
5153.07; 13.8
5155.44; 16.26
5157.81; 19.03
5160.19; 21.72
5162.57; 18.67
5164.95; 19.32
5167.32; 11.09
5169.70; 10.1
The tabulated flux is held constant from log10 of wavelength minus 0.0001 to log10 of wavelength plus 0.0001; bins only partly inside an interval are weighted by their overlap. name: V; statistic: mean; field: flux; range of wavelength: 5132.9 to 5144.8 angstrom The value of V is 16.8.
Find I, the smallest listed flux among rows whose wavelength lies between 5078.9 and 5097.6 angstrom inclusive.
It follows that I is 14.23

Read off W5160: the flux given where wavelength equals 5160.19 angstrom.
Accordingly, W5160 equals 21.72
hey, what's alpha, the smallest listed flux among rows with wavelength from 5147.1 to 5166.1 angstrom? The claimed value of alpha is 13.8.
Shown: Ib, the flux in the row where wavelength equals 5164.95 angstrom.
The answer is 19.32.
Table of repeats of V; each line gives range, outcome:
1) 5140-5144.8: 16.9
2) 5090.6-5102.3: 16.6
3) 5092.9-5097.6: 17.2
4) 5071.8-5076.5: 15.6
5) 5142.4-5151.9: 16.4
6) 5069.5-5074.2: 15.7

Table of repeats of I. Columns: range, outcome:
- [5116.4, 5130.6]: 13.06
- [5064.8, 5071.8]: 15.15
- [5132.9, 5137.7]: 15.52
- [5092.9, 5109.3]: 14.61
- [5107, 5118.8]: 15.43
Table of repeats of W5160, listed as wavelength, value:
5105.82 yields 15.1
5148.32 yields 17.98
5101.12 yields 14.61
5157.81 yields 19.03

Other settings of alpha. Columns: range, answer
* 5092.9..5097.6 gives 17.18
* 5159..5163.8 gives 18.67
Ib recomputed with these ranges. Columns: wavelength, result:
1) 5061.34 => 16.06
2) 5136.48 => 17.77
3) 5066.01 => 15.15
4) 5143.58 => 17.07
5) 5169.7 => 10.1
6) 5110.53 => 16.29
